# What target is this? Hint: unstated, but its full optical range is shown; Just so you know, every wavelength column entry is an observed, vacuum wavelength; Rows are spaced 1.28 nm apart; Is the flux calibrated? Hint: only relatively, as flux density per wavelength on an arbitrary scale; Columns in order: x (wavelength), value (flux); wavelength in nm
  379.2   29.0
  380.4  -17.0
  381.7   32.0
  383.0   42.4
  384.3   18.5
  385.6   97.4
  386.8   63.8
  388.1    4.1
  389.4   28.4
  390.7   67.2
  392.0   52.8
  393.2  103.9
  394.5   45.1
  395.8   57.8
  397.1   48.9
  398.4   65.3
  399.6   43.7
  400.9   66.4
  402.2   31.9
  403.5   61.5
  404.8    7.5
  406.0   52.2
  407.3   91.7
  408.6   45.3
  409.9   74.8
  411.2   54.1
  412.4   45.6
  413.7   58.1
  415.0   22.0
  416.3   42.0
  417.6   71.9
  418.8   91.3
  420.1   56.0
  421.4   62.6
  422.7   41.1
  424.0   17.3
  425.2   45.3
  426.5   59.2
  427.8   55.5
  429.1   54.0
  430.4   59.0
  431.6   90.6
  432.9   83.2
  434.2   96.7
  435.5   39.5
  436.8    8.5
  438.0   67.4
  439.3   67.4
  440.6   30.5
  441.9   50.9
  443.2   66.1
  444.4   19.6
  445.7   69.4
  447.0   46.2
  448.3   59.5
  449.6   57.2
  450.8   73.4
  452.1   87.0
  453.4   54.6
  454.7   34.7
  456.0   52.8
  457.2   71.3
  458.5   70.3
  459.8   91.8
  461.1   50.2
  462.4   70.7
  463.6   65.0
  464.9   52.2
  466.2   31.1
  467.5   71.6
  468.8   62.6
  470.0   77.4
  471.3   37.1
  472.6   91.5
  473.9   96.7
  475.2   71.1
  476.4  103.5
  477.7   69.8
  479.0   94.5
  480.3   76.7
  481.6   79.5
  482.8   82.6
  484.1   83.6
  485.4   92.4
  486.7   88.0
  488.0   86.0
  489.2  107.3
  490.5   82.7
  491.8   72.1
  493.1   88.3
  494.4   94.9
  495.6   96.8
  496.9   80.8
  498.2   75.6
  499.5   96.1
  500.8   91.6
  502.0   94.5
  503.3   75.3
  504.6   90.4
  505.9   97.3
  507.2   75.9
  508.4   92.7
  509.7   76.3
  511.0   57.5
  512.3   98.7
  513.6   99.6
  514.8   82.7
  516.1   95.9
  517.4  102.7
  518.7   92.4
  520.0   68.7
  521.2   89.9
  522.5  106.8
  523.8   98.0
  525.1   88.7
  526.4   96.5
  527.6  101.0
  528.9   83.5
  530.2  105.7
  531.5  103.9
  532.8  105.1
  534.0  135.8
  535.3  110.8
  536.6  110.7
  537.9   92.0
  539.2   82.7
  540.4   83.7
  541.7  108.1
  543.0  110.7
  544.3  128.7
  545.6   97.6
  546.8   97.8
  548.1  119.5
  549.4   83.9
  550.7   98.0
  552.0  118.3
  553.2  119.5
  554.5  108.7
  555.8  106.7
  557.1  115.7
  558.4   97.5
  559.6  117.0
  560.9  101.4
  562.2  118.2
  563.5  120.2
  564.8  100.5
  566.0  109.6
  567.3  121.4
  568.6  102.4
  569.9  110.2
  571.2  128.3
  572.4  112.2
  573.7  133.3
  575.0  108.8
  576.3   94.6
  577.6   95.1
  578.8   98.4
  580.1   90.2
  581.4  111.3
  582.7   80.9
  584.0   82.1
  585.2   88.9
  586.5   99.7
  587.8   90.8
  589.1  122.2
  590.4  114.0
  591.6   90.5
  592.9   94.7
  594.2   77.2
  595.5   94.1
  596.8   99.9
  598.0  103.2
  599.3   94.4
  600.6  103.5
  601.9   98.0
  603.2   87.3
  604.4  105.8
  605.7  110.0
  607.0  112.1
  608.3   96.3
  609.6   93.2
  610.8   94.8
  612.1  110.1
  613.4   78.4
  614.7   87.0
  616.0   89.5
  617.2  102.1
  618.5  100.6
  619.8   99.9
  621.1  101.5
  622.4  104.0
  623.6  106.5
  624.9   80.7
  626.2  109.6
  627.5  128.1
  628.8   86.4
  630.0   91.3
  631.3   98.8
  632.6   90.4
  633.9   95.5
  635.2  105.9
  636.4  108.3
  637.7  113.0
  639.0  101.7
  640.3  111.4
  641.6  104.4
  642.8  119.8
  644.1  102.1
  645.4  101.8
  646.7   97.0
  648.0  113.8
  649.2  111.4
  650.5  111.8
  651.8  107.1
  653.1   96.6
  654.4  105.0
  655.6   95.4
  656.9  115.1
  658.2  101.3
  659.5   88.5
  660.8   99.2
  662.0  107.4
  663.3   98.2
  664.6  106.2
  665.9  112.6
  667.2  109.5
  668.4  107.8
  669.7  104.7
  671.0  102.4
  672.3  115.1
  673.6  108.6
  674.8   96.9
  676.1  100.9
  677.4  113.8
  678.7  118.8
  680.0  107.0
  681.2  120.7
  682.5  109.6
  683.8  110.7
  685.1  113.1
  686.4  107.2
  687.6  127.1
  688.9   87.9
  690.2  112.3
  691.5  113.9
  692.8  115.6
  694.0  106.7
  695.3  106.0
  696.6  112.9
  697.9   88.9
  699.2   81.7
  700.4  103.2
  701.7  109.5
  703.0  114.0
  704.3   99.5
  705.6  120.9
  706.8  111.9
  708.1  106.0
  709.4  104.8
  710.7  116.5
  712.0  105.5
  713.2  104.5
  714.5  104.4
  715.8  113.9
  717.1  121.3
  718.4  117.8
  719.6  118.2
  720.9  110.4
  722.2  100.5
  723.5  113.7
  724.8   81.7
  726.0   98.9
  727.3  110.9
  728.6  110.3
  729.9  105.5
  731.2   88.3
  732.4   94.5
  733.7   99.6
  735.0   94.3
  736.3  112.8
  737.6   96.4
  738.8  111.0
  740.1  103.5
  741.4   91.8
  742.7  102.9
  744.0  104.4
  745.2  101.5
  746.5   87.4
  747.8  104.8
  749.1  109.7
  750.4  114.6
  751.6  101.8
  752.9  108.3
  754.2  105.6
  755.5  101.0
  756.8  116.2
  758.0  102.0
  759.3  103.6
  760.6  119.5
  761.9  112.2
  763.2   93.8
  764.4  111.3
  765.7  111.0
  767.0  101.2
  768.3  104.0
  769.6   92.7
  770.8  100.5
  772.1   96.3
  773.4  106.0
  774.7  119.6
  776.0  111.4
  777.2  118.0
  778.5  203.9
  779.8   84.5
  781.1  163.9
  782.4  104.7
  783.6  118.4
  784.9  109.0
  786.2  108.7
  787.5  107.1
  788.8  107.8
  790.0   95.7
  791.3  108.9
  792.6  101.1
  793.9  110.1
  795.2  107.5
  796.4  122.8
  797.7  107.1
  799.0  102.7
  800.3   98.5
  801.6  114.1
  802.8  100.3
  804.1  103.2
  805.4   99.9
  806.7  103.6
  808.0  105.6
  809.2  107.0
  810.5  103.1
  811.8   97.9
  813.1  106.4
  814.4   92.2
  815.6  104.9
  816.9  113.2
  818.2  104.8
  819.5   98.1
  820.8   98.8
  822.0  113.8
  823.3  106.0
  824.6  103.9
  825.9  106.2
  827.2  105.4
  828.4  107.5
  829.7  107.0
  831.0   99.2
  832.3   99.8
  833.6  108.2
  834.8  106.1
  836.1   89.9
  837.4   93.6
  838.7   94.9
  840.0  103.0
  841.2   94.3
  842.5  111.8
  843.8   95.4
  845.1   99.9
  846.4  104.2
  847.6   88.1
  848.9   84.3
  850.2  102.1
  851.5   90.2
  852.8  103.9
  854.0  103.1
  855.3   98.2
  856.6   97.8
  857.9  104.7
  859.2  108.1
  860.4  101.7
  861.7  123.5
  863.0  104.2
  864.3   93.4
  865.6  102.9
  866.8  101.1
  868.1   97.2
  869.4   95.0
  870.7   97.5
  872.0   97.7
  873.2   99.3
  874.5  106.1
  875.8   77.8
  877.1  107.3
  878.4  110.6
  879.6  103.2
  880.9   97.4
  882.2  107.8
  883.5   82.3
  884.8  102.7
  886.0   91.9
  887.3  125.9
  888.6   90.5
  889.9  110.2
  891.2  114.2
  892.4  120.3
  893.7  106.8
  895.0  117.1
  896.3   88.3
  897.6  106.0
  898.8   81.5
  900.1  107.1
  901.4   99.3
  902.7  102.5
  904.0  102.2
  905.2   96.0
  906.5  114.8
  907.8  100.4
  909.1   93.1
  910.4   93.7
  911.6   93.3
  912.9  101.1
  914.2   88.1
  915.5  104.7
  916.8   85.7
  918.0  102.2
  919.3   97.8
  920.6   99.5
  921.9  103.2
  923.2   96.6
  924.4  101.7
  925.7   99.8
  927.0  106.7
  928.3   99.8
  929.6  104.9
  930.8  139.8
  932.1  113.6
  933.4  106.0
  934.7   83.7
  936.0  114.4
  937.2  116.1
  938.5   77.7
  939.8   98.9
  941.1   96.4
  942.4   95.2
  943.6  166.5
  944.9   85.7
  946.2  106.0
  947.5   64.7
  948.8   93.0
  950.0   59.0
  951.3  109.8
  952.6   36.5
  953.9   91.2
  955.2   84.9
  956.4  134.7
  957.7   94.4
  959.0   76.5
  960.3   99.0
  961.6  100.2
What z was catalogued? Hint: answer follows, 0.186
